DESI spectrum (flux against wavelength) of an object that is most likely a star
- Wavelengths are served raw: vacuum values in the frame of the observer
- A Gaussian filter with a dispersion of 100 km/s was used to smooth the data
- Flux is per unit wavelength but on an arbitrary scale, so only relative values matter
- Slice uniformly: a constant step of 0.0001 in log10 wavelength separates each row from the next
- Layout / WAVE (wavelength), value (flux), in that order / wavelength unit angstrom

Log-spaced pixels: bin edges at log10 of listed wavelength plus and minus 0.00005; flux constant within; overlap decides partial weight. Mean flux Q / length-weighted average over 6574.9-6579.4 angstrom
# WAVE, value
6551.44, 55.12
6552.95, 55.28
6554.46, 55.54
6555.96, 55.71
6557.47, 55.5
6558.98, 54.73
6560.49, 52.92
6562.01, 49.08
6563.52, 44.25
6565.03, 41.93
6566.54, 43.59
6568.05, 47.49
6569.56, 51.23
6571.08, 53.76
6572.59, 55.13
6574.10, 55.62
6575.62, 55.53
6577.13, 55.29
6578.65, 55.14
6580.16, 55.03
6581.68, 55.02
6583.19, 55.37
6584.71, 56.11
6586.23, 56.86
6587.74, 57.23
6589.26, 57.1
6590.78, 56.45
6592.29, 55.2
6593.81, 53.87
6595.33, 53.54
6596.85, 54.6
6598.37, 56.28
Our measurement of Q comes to 55.3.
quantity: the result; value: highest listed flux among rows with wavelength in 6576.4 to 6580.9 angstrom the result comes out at 55.29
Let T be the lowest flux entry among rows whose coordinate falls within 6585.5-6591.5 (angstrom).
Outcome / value 56.45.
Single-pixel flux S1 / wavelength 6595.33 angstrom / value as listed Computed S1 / 53.54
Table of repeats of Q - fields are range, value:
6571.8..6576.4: 55.5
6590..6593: 55.9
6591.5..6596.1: 54.3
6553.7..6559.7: 55.4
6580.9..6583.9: 55.2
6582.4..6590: 56.5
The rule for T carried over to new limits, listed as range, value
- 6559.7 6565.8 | 41.93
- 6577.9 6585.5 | 55.02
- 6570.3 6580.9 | 53.76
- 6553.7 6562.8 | 49.08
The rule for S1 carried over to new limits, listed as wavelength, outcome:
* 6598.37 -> 56.28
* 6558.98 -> 54.73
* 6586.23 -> 56.86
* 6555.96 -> 55.71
